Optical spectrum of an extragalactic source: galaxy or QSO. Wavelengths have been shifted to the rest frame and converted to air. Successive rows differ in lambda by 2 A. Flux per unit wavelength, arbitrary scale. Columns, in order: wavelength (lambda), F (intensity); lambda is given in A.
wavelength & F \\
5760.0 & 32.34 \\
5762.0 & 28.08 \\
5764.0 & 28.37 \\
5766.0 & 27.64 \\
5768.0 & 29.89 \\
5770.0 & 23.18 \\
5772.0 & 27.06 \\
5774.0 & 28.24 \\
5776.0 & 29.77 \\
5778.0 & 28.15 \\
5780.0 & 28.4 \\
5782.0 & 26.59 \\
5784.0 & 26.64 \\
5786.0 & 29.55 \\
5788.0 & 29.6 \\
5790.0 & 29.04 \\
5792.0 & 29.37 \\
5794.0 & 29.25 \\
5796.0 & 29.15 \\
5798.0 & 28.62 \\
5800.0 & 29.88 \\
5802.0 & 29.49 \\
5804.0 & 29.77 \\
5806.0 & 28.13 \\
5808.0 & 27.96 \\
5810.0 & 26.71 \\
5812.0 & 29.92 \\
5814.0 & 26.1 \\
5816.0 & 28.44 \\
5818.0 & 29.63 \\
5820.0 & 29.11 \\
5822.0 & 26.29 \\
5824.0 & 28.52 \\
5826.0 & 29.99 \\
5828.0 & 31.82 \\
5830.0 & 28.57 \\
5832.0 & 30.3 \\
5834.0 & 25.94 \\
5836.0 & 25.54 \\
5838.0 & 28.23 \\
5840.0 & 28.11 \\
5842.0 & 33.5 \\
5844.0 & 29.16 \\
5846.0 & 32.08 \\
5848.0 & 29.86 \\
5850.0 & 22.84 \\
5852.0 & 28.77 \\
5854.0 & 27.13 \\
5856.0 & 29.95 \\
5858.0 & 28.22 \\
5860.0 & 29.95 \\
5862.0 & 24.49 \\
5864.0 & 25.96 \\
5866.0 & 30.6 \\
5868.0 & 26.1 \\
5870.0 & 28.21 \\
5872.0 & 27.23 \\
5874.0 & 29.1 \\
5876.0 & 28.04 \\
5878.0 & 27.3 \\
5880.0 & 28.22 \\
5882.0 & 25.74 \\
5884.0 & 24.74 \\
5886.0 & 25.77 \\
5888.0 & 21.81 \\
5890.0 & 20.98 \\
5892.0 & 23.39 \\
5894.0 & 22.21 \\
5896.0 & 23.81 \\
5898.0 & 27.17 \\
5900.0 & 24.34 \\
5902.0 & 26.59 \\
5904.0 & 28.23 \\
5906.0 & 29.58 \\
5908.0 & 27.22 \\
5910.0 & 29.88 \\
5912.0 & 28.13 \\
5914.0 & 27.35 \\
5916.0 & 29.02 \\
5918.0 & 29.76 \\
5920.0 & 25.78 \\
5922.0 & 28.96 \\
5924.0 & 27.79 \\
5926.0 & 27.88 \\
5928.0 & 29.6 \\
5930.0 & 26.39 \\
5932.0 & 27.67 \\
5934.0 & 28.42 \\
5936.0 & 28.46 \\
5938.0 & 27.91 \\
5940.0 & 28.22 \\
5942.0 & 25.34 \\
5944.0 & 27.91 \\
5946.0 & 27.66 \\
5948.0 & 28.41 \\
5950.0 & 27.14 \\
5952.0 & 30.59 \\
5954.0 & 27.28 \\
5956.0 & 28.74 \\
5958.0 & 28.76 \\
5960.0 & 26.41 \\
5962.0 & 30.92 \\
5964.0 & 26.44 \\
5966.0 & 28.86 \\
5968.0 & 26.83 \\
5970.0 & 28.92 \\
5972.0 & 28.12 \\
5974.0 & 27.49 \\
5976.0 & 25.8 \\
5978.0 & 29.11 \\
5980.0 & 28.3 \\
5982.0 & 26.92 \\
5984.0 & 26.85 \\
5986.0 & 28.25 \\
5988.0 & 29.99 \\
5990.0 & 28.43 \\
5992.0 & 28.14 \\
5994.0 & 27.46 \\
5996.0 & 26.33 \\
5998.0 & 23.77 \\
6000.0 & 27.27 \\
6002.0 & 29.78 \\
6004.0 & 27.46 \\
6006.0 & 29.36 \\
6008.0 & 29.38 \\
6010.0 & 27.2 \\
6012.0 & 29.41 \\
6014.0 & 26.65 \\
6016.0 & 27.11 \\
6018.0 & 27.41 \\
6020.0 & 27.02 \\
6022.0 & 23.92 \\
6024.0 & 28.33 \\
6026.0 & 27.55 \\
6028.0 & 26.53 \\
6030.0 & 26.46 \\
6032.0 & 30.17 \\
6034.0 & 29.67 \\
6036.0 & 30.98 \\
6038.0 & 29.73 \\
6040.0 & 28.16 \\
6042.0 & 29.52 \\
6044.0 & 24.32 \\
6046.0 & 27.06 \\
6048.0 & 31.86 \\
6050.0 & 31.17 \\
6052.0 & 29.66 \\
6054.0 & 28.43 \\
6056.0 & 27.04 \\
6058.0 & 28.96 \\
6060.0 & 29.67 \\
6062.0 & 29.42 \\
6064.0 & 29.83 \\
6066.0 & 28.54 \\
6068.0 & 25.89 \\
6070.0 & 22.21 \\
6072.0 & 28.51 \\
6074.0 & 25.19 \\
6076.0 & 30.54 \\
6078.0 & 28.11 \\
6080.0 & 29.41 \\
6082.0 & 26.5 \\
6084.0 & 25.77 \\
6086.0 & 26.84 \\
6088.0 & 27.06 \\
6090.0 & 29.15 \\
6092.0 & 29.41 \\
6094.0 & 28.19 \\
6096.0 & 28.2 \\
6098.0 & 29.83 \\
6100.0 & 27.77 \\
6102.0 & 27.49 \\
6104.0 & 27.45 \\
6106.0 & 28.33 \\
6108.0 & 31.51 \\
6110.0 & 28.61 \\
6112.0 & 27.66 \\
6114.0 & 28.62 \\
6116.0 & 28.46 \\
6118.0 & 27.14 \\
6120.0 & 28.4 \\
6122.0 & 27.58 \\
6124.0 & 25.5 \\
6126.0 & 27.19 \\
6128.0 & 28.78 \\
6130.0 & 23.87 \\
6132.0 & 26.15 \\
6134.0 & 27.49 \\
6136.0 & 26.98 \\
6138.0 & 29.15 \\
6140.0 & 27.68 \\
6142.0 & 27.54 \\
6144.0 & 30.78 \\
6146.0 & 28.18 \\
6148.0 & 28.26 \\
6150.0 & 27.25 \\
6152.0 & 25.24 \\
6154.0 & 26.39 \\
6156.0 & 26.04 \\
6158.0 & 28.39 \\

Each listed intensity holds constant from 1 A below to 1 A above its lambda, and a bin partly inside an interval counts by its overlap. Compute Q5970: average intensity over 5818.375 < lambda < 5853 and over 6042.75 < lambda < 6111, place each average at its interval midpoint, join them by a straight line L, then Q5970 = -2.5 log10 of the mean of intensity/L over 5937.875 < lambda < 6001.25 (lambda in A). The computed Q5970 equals 0.03 mag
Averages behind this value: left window 28.8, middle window 27.8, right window 28.2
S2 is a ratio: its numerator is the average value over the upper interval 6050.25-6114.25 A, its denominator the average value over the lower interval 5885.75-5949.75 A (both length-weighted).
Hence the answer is 1.04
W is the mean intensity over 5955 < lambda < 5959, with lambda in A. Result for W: 28.8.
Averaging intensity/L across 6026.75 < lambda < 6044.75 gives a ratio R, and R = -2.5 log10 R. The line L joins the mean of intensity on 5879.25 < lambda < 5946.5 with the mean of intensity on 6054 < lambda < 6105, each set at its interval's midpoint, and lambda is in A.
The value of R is -0.032 mag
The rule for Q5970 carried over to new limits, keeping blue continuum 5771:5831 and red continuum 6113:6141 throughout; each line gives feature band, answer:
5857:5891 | 0.07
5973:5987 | 0.02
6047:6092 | -0.02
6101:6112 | -0.04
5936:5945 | 0.02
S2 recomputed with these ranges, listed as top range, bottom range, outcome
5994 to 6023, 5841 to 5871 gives 0.96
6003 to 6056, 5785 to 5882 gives 0.99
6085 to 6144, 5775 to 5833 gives 0.97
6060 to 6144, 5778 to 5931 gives 1.00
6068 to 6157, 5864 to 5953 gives 1.02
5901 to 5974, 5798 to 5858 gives 0.98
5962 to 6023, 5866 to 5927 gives 1.03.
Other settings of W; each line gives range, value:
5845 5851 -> 28.3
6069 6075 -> 25.3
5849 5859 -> 27.4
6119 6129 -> 27.5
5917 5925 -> 28.1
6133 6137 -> 27.2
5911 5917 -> 28.2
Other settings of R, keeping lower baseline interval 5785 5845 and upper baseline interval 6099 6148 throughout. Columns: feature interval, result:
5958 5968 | 0.01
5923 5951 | 0.03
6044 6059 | -0.03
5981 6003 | 0.03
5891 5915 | 0.08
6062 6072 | 0.04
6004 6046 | 0.01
